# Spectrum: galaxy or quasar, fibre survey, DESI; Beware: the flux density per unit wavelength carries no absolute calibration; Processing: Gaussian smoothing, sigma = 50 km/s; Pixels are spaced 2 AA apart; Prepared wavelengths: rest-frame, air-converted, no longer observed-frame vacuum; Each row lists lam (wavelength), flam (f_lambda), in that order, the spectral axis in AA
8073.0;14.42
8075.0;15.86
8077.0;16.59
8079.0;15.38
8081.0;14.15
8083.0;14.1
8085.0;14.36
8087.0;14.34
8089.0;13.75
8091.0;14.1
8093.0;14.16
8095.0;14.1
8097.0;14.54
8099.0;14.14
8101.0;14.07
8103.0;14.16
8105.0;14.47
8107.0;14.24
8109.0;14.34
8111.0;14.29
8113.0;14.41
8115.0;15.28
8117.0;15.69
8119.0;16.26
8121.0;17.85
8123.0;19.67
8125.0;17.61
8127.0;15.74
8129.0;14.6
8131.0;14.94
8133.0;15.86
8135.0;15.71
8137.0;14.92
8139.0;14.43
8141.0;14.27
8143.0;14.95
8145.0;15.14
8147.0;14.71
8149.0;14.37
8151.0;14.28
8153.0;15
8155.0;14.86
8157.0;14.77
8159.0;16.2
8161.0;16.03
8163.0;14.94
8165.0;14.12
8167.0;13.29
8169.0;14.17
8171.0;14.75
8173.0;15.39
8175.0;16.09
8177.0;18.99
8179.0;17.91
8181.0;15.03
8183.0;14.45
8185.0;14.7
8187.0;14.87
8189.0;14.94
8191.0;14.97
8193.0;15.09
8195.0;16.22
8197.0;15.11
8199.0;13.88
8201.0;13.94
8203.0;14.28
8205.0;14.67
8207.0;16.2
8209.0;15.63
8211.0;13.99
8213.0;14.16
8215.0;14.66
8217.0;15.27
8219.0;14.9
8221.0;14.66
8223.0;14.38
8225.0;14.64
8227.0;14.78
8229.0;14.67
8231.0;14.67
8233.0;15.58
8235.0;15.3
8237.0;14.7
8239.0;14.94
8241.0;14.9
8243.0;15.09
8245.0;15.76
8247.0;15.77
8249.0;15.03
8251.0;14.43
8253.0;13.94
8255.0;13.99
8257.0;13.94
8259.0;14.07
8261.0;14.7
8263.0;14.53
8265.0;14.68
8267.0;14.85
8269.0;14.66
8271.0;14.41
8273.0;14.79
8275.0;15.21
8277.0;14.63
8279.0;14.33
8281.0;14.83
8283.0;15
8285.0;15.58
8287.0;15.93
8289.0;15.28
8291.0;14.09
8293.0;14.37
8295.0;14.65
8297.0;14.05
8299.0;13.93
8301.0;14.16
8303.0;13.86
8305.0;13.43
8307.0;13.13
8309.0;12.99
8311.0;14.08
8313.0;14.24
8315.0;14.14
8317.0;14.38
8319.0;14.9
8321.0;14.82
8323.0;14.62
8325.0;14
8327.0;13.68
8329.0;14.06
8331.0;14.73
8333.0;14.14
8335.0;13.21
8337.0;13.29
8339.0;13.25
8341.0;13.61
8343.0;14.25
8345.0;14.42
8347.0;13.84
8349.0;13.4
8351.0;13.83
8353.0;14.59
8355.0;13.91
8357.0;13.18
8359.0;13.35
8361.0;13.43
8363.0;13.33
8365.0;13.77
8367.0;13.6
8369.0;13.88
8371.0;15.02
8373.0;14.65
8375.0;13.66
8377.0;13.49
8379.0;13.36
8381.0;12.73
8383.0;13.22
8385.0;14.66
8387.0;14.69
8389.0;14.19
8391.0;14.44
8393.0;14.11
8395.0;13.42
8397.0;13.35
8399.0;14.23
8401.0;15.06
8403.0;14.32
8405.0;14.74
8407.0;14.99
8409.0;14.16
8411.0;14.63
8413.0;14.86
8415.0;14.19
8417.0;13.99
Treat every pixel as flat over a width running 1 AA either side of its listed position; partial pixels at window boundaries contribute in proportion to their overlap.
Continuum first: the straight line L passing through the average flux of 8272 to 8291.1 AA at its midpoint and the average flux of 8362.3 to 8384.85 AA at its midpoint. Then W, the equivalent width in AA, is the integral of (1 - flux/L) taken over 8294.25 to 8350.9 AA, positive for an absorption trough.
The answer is 1.9 AA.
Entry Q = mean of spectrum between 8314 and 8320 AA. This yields 14.5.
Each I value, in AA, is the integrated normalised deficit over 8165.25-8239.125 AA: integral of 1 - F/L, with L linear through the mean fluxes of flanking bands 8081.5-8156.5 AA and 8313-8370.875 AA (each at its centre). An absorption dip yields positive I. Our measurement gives -2.2 AA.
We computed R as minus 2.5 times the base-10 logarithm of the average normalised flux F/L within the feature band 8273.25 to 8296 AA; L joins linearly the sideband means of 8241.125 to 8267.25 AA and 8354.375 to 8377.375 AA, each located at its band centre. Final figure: -0.03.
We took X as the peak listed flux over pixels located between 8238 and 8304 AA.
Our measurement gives 15.93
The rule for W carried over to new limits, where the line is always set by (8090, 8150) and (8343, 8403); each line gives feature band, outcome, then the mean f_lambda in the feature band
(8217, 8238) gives -0.37 AA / 14.8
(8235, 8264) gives -0.46 AA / 14.7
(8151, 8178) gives -0.64 AA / 15.2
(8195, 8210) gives -0.20 AA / 14.9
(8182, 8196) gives -0.25 AA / 15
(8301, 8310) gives 0.49 AA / 13.4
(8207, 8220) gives -0.20 AA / 14.9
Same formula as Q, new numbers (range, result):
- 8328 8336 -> 14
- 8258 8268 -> 14.6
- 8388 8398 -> 13.9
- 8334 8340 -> 13.2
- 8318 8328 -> 14.4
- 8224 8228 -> 14.7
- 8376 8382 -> 13.2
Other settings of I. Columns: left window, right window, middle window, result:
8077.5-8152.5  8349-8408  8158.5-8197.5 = -1.66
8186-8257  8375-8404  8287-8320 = 0.56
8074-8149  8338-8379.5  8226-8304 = -2.41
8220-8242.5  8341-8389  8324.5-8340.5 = 0.34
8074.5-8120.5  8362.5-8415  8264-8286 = -0.75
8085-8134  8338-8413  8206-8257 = -0.98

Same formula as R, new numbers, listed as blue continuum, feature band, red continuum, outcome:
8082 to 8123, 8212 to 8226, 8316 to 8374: -0.02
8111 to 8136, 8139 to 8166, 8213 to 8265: 0.06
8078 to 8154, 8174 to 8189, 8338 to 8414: -0.09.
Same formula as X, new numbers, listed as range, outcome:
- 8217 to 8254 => 15.77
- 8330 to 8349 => 14.73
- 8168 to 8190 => 18.99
